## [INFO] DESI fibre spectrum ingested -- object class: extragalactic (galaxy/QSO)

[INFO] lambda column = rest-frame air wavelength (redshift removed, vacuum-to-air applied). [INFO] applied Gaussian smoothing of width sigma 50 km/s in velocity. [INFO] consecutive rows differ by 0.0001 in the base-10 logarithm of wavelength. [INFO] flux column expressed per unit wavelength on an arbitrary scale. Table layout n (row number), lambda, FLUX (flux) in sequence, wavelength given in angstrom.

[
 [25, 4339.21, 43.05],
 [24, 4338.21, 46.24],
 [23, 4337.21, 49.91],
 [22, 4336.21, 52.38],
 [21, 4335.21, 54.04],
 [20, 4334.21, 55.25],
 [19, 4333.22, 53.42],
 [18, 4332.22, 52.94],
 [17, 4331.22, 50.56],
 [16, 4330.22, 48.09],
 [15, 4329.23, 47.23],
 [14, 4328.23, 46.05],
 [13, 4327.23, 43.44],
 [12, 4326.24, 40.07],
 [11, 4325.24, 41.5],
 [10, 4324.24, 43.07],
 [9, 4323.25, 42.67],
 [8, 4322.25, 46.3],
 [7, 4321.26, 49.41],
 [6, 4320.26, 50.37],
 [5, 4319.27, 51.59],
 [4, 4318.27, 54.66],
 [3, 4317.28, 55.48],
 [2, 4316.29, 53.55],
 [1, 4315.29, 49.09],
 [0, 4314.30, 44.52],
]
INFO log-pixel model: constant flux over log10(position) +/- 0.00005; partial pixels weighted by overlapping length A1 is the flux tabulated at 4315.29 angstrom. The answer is 49.09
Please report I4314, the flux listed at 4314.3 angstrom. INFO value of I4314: 44.52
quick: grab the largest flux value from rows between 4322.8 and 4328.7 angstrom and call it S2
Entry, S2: 46.05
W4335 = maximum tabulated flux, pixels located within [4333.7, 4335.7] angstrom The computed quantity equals 55.25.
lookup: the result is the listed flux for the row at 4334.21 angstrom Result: 55.25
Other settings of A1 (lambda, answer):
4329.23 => 47.23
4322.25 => 46.3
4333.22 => 53.42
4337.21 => 49.91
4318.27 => 54.66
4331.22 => 50.56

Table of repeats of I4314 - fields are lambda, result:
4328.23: 46.05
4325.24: 41.5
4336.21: 52.38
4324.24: 43.07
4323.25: 42.67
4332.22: 52.94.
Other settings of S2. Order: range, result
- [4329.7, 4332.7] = 52.94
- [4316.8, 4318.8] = 55.48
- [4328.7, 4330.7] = 48.09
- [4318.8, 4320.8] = 51.59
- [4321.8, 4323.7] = 46.3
